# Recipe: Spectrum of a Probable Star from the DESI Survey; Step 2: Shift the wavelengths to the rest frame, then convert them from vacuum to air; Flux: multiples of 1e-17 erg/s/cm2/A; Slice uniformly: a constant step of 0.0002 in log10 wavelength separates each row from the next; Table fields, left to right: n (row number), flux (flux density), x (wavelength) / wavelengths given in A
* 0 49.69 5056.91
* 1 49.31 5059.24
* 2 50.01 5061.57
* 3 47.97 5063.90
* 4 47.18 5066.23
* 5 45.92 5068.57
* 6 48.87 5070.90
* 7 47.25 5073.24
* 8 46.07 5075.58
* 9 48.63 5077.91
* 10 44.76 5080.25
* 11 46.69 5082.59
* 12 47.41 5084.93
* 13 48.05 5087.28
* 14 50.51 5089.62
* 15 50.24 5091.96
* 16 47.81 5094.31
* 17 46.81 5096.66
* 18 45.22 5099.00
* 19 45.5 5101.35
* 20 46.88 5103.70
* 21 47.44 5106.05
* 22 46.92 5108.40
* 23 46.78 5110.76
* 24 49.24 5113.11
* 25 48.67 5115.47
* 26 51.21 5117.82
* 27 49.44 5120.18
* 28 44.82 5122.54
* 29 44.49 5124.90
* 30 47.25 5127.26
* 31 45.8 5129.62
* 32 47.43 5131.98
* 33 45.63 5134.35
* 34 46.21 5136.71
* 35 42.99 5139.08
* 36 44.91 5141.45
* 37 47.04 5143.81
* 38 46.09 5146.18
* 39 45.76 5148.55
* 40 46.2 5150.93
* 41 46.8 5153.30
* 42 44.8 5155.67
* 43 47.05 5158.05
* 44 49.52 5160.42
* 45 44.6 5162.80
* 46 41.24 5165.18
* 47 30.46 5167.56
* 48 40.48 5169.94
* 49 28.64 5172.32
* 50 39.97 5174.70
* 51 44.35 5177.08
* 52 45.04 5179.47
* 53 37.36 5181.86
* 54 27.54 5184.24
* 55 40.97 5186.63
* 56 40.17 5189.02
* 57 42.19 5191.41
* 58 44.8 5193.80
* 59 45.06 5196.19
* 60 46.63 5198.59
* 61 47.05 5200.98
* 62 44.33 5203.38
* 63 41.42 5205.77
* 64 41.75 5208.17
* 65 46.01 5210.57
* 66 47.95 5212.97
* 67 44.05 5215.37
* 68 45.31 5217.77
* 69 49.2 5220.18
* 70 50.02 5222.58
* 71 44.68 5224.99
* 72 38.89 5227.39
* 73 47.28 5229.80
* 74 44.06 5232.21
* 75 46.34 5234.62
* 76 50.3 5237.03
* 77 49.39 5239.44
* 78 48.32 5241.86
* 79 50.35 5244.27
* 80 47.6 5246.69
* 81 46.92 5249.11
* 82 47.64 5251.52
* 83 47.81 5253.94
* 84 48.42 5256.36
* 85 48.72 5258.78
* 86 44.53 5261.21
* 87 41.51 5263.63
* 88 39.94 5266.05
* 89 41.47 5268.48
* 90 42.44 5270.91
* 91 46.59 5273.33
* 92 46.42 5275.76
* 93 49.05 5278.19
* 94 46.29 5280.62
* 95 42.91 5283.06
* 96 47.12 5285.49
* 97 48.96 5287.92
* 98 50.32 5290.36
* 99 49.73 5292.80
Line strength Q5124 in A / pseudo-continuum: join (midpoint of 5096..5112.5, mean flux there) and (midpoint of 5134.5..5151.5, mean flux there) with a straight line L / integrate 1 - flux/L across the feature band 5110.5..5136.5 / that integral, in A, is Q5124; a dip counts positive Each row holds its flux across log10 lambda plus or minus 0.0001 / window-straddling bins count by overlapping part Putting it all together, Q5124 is -0.7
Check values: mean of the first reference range 46.6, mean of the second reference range 45.6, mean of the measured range 47.3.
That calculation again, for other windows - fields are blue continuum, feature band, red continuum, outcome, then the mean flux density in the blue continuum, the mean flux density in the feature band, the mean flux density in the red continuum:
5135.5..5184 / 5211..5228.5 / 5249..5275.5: -0.7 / 42.7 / 45.8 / 45.1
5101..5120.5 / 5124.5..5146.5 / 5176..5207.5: 0.2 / 48.1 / 45.8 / 42.1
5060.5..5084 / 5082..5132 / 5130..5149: -1.0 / 47.3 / 47.5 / 45.8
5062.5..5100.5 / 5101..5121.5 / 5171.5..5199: -1.2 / 47.5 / 48.1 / 40.2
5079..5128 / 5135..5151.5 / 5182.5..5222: 0.1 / 47.4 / 45.6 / 43.4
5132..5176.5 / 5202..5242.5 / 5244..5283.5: -0.9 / 43.4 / 45.8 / 45.7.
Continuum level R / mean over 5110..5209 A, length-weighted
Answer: 43.8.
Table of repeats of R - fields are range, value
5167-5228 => 42.3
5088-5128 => 47.6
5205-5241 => 45.8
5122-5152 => 45.8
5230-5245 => 48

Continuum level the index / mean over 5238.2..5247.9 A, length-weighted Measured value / 48.9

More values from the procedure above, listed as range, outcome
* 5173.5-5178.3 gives 42.1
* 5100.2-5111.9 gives 46.7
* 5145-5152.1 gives 46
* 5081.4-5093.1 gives 48.6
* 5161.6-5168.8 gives 38.8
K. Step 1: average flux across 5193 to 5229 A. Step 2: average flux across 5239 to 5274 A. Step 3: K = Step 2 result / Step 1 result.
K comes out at 1.02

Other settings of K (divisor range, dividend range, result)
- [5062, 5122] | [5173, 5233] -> 0.91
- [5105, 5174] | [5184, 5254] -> 1.01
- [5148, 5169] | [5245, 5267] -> 1.05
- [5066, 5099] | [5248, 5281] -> 0.96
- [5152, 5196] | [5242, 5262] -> 1.17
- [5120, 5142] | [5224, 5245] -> 1.02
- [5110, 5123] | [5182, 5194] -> 0.79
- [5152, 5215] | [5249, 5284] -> 1.07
